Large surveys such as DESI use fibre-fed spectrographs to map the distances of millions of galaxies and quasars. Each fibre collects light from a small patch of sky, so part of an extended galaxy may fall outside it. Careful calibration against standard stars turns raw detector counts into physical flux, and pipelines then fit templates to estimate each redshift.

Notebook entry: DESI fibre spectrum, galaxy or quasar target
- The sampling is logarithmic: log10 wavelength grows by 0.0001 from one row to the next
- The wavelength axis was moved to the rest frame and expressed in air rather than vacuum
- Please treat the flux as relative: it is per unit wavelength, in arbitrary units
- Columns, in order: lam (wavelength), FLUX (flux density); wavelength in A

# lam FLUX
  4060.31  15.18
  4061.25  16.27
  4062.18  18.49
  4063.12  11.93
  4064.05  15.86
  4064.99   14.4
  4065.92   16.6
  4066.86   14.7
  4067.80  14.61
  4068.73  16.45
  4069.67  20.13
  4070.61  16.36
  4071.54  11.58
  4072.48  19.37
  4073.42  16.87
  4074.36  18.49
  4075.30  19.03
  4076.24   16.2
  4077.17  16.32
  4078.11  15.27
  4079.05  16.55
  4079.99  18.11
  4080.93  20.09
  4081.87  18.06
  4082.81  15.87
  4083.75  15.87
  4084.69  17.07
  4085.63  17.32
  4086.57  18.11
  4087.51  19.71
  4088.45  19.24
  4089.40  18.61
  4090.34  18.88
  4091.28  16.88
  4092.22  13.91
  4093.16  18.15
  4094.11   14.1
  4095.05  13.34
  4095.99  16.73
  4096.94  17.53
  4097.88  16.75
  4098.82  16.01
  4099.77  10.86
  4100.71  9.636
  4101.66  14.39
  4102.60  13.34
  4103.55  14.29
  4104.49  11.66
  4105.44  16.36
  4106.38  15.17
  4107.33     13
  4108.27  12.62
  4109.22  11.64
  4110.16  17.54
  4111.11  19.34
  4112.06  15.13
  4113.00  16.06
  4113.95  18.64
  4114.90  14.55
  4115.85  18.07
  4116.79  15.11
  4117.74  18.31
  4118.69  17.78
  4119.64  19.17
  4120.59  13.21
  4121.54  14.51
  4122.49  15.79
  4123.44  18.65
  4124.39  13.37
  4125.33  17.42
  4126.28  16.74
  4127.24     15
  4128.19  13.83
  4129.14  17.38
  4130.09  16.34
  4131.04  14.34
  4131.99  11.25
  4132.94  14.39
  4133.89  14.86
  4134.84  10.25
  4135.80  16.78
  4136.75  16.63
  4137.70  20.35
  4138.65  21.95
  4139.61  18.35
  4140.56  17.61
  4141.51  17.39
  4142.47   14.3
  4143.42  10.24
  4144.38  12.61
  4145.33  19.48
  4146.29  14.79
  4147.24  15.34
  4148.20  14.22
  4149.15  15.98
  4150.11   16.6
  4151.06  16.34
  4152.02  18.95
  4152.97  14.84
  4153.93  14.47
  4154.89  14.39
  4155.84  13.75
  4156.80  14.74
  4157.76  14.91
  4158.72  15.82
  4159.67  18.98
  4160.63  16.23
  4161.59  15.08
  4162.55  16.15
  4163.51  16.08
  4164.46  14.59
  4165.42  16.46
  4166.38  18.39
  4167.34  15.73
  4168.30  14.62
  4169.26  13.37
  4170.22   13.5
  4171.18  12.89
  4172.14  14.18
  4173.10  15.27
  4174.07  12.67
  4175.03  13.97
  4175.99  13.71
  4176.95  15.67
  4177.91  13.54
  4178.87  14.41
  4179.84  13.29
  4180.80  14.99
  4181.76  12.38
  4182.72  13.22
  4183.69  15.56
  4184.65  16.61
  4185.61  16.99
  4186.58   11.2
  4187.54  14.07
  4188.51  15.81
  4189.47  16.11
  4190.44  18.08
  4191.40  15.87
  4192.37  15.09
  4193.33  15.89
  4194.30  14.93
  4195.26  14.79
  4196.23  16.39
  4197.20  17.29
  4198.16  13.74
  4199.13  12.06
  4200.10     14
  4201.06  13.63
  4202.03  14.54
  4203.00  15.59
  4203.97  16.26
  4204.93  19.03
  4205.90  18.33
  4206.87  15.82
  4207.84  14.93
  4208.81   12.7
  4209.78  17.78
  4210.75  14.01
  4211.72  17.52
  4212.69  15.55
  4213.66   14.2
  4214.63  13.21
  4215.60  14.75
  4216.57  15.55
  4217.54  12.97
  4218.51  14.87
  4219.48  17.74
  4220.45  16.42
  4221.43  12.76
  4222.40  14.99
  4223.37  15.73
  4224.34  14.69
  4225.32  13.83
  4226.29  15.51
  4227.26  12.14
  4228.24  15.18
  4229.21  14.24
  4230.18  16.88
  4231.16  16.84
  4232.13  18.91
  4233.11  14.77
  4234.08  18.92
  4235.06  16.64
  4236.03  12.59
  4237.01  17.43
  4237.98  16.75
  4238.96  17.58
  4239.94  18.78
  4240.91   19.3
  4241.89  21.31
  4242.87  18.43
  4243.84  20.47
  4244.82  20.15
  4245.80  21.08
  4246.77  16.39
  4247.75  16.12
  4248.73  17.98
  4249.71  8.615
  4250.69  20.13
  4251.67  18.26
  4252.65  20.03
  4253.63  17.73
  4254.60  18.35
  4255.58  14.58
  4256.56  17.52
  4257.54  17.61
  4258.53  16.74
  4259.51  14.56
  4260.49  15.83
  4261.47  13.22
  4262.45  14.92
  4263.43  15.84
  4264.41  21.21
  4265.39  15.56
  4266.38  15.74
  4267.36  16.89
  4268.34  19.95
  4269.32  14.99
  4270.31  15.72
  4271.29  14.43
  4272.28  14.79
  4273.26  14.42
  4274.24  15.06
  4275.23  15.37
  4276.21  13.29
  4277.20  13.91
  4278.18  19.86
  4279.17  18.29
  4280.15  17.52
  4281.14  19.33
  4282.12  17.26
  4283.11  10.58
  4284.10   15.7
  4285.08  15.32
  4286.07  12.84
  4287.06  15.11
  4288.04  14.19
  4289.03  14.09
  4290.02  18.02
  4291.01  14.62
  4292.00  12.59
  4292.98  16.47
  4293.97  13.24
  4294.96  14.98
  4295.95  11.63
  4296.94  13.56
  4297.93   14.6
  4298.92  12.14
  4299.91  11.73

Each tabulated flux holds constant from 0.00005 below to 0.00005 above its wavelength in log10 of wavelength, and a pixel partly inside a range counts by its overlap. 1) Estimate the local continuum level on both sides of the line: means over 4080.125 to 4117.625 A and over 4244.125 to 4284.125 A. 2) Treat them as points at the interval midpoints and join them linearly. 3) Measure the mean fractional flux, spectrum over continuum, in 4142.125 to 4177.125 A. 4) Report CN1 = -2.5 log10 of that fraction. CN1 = 0.07 mag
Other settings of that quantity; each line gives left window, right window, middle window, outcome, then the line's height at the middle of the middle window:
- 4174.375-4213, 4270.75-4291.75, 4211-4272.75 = -0.08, 15.3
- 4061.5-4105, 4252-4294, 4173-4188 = 0.13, 16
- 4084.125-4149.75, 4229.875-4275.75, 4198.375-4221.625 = 0.09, 16.6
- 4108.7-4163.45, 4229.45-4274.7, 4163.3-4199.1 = 0.10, 16.3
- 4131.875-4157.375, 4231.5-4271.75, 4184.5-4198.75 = 0.06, 16.3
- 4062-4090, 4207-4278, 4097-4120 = 0.10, 16.8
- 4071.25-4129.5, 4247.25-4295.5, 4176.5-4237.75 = 0.05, 16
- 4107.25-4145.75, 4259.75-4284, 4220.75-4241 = 0.01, 16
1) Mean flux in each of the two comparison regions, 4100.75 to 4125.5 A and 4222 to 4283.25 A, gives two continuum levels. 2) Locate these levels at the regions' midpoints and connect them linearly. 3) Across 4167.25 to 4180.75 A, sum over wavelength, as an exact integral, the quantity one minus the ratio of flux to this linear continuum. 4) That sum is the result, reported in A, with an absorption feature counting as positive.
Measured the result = 1.6 A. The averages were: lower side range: 15.5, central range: 14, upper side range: 16.6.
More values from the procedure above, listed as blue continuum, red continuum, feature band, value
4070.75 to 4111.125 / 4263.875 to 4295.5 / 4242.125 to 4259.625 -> -2.1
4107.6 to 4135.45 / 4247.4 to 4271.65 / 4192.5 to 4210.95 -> 0.8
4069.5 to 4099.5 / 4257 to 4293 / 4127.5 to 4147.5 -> 1.2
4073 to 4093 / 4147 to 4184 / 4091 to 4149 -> 3.1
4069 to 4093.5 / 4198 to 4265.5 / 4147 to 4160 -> 0.9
